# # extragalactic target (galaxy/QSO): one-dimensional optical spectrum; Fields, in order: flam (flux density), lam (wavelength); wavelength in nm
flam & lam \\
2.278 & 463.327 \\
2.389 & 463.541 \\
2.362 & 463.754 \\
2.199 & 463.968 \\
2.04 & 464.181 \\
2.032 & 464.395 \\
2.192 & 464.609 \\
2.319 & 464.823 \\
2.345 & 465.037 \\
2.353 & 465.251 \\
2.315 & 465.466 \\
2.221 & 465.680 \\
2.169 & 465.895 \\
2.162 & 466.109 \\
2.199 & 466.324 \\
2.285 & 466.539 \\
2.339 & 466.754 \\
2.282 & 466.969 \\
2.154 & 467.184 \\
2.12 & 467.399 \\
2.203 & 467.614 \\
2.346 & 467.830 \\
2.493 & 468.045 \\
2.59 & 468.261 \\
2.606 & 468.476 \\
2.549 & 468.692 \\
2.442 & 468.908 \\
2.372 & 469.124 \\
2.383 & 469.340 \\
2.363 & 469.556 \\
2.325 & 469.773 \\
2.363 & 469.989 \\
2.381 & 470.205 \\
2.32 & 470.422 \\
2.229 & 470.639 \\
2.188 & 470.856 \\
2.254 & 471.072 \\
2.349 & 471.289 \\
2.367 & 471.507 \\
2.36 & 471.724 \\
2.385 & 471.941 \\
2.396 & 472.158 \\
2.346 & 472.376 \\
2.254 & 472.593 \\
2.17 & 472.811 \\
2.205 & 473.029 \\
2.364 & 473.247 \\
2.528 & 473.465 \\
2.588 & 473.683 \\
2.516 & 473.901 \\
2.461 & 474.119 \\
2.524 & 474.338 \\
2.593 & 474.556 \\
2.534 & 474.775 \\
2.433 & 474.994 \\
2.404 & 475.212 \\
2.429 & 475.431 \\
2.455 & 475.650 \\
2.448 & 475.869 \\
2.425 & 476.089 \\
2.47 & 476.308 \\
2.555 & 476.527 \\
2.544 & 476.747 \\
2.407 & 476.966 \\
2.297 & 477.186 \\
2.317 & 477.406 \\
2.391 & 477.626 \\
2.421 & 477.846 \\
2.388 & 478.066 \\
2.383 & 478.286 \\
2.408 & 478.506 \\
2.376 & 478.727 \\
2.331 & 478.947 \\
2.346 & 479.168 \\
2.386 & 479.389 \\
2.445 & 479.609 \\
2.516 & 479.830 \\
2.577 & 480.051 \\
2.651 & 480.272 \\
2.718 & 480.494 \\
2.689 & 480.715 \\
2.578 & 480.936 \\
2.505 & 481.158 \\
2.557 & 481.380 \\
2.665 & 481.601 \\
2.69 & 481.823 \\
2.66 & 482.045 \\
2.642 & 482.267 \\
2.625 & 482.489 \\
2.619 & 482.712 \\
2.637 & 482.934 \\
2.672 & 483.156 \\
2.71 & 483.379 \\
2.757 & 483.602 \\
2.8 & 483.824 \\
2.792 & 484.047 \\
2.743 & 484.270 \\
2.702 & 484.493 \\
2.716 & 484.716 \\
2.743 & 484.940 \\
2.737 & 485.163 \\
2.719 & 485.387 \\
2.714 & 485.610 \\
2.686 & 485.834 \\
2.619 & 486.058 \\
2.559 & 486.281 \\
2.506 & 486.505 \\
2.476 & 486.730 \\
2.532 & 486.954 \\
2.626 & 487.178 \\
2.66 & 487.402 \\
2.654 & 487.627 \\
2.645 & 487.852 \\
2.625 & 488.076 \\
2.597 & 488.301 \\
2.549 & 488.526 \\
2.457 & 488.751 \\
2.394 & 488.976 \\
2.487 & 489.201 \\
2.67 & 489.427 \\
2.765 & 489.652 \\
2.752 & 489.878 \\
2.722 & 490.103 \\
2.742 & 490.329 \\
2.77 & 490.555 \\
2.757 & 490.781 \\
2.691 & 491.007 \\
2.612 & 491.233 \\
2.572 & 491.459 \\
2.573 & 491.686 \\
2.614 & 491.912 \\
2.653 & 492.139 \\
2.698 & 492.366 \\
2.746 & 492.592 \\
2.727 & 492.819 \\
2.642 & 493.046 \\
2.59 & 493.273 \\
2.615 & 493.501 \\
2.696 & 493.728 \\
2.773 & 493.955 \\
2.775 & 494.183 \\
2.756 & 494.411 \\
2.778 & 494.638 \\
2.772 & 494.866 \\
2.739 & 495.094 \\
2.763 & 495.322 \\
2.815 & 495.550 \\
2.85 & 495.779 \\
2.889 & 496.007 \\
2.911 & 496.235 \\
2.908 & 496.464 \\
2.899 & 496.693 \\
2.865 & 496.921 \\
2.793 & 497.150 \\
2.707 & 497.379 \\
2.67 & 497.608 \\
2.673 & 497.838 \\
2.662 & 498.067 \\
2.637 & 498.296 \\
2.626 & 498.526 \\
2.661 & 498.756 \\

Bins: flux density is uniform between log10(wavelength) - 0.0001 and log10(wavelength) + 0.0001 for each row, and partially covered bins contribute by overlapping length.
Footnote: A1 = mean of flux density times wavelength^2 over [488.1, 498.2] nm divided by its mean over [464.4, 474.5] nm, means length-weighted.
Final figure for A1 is 1.28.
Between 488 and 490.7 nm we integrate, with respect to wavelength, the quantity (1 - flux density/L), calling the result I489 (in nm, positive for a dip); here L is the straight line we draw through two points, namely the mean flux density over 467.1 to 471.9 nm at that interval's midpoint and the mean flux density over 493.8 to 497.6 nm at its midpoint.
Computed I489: 0.069 nm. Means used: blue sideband 2.35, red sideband 2.81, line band 2.63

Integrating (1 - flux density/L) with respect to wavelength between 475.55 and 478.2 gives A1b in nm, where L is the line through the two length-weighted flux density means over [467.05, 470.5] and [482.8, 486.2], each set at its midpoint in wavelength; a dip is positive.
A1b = 0.13 nm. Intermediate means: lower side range 2.38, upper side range 2.72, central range 2.43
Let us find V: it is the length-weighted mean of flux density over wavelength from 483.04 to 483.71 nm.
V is 2.71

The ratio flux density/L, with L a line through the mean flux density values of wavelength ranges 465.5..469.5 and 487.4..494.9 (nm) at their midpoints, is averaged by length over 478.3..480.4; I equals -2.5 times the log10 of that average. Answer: 0.02 mag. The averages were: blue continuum 2.33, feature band 2.45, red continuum 2.66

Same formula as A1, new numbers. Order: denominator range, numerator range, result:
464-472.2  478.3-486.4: 1.20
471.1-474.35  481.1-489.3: 1.17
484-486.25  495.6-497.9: 1.09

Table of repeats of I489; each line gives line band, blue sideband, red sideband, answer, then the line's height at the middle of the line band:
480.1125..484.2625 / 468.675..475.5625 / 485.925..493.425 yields -0.23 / 2.52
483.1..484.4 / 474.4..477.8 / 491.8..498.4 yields -0.09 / 2.57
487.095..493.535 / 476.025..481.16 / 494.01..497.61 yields 0.14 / 2.7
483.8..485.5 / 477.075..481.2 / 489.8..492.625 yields -0.12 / 2.56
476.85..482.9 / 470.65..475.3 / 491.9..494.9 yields -0.02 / 2.49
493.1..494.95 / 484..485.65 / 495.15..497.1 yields 0.08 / 2.83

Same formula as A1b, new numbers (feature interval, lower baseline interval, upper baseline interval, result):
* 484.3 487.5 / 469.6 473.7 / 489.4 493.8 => -0.081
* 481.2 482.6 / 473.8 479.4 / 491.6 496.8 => -0.059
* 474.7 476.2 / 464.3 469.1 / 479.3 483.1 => 0.024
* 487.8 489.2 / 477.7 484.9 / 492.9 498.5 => 0.071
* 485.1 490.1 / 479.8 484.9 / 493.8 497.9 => 0.192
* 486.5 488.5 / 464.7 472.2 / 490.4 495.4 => 0.016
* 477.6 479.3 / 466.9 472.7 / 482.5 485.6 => 0.127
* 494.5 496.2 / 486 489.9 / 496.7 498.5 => -0.073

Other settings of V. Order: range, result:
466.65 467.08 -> 2.31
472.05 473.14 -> 2.27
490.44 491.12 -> 2.74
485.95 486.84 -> 2.54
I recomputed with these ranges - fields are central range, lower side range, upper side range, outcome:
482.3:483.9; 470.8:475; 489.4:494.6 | -0.054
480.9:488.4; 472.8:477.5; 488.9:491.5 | -0.028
